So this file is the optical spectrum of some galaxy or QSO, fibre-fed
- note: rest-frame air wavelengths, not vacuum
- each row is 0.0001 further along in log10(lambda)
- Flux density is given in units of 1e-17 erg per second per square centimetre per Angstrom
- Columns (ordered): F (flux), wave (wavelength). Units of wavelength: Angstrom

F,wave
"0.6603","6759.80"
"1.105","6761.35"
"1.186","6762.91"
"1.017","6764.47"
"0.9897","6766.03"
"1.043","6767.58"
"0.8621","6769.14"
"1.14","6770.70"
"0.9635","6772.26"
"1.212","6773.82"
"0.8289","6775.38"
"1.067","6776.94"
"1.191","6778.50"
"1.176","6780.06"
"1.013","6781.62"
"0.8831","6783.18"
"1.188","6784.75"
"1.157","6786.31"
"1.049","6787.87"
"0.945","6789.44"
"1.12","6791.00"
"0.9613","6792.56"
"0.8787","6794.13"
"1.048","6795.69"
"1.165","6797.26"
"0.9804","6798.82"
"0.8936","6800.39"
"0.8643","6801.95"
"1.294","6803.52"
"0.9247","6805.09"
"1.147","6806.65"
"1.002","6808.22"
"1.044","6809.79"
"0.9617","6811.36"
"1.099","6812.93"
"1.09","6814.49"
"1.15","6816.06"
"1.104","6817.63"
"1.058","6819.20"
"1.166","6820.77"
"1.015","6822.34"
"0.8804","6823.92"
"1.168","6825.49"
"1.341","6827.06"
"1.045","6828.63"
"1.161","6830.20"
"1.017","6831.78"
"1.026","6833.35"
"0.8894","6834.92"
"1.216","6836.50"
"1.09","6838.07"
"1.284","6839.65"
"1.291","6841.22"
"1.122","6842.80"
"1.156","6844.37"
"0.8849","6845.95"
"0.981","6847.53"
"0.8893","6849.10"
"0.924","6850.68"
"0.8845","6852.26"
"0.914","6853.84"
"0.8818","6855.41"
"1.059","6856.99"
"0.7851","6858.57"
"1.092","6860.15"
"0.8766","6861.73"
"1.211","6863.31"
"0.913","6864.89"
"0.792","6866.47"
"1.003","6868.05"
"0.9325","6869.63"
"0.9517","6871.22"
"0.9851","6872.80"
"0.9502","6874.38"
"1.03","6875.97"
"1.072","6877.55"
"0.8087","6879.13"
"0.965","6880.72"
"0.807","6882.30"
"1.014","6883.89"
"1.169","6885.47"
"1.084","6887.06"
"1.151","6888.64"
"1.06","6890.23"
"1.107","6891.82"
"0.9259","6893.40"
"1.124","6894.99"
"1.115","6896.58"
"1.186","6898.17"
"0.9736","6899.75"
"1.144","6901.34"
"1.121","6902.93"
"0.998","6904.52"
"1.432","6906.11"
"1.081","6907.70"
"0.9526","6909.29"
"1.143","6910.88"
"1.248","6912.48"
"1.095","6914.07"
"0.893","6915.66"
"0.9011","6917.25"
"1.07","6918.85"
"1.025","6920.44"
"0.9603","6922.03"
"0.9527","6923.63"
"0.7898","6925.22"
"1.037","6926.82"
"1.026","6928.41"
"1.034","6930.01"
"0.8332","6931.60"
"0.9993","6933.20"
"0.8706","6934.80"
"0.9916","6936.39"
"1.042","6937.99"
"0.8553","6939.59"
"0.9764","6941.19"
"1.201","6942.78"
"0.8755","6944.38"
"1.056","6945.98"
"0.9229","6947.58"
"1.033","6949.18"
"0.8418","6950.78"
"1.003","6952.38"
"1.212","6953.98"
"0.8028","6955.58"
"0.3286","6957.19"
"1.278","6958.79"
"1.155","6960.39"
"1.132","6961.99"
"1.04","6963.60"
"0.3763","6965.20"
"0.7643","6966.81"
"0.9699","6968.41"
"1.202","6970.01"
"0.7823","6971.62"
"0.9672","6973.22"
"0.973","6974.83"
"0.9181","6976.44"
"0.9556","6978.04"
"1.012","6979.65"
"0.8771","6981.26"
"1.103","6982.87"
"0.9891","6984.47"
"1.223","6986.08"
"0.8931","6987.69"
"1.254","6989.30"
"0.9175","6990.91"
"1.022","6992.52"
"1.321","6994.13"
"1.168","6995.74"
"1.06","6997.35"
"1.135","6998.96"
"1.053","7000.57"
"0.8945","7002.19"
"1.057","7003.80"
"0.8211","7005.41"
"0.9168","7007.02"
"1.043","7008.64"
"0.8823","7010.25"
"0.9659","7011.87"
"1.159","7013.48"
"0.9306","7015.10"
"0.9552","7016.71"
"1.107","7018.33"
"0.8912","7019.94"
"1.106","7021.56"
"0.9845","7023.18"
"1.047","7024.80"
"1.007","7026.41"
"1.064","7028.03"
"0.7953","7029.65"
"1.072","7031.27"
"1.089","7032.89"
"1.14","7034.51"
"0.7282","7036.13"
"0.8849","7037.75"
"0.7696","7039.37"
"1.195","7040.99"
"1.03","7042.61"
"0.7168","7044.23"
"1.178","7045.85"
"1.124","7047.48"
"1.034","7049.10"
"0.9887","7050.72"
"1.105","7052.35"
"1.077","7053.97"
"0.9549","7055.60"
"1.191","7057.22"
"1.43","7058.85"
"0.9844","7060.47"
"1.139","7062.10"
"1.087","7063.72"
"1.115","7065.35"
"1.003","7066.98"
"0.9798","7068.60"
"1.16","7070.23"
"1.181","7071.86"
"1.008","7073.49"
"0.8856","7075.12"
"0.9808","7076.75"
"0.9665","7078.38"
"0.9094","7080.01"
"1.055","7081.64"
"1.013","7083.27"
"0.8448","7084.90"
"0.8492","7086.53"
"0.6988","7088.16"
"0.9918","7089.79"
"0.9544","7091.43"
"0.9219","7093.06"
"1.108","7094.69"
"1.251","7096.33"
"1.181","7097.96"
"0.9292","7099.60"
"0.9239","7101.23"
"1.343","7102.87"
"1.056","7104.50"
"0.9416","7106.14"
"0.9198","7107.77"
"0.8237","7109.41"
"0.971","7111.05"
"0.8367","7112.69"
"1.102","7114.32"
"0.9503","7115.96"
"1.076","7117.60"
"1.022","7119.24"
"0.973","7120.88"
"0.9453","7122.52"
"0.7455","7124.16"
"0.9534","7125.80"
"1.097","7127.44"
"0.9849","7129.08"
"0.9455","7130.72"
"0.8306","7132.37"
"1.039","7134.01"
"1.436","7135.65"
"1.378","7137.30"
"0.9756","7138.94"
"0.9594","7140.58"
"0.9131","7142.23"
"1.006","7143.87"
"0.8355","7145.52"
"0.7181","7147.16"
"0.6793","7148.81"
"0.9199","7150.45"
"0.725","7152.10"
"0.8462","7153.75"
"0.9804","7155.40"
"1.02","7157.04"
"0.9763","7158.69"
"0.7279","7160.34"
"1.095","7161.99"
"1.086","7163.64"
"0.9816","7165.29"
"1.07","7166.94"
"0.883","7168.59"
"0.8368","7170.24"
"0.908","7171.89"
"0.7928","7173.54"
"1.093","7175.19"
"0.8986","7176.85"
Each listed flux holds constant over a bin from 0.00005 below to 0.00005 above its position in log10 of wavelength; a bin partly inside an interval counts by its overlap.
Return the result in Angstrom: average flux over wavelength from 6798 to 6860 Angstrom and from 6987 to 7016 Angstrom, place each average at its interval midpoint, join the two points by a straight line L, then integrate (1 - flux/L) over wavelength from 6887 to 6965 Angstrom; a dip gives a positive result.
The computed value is 1.4 Angstrom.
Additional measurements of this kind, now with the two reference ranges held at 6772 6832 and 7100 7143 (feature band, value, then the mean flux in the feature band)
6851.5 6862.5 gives 1.28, 0.928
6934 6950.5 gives 0.91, 0.978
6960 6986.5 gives 1.79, 0.96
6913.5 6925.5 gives 0.85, 0.966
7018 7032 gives 0.23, 1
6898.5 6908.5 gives -0.83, 1.13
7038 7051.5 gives 0.24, 1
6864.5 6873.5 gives 1.01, 0.93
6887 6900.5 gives -0.48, 1.08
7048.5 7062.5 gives -1.16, 1.1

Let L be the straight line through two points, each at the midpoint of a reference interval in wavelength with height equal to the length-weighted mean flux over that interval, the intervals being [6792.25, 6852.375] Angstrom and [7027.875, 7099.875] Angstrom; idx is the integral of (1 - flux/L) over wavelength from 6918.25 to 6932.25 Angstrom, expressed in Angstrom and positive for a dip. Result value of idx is 0.9 Angstrom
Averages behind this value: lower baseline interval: 1.06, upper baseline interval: 1.02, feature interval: 0.97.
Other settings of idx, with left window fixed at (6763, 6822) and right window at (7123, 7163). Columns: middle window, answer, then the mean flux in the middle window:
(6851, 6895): 1.9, 0.981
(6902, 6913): -1.3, 1.14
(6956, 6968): 1.6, 0.869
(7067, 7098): -0.8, 0.993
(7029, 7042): 0.2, 0.962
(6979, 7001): -1.8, 1.07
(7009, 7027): -0.4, 1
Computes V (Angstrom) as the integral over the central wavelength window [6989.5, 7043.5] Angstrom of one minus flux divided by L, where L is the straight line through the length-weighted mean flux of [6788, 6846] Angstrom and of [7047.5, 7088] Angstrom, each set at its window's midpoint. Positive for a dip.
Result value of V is 1.7 Angstrom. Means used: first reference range 1.07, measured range 1.01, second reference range 1.04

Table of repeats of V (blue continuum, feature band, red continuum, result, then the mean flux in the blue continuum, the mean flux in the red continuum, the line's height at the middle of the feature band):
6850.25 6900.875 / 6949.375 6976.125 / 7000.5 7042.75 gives 1.58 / 0.994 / 0.983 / 0.987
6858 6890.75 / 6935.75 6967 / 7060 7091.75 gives 1.24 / 0.984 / 0.991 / 0.987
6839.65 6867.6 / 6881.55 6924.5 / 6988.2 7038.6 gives -2.90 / 0.989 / 1.01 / 0.997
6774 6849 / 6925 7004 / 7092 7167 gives 2.97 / 1.06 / 0.982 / 1.02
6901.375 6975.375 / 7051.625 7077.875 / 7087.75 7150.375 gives -2.48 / 0.985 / 0.986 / 0.986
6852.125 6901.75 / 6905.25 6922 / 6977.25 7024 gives -1.19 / 1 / 1.02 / 1.01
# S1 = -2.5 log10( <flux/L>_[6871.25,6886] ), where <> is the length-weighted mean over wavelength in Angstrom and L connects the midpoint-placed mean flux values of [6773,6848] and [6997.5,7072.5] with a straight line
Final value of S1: 0.09 mag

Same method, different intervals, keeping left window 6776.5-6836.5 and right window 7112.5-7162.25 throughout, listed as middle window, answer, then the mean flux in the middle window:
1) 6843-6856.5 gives 0.104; 0.95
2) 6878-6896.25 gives 0.012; 1.02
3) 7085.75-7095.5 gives 0.058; 0.921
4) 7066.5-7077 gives -0.058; 1.03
